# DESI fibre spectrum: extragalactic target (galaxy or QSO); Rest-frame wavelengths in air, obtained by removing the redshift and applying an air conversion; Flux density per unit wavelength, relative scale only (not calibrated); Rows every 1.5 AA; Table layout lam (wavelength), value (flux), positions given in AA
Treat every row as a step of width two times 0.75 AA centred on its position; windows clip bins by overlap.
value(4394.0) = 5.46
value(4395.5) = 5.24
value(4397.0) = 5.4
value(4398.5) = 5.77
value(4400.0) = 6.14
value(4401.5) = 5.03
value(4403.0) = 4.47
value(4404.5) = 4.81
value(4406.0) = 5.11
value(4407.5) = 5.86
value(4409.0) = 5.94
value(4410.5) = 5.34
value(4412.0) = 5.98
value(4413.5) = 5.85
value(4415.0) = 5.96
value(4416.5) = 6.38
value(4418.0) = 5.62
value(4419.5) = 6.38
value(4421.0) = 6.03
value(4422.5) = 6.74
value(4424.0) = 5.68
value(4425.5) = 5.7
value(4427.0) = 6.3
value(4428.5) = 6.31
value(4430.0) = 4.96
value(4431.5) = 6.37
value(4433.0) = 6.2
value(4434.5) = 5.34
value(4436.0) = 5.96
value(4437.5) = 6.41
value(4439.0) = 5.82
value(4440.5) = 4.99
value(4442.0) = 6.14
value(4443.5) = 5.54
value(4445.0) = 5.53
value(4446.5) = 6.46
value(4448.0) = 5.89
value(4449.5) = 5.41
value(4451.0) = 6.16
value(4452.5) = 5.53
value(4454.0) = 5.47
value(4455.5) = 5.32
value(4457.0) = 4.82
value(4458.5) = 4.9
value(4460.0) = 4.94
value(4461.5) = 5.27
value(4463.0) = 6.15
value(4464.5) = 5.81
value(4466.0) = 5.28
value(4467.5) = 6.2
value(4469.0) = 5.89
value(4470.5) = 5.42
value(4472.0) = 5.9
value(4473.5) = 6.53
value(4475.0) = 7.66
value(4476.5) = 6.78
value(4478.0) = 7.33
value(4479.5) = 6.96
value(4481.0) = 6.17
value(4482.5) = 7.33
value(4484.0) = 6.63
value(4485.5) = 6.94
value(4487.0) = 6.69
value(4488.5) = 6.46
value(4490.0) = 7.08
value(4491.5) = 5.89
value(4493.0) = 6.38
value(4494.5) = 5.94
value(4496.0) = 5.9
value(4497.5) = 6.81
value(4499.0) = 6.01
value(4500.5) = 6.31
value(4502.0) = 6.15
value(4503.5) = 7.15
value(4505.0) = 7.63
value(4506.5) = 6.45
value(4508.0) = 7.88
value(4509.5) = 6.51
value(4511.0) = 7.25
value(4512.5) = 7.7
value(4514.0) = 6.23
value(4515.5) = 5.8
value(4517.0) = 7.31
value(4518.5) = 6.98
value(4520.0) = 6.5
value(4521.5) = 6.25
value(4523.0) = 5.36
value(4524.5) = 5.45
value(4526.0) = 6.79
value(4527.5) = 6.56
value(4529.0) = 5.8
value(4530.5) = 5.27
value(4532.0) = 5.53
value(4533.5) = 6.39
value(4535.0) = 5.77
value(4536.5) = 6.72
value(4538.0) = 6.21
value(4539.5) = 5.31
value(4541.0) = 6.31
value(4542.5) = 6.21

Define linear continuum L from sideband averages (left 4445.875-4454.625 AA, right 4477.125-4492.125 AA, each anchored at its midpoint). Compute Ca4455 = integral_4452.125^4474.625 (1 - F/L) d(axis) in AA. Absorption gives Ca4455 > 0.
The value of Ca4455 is 2.1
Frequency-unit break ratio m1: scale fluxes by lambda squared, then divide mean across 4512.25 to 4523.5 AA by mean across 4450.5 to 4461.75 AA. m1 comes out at 1.26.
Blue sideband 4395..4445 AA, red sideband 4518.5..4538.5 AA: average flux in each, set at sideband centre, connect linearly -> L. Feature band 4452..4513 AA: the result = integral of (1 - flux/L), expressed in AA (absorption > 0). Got -3.9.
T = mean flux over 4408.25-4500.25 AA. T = 6.03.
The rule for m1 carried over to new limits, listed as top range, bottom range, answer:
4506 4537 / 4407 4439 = 1.12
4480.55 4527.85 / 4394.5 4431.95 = 1.20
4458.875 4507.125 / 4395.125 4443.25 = 1.14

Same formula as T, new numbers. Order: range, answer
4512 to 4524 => 6.47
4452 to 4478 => 5.8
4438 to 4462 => 5.52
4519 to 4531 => 6.03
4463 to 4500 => 6.41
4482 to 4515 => 6.68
